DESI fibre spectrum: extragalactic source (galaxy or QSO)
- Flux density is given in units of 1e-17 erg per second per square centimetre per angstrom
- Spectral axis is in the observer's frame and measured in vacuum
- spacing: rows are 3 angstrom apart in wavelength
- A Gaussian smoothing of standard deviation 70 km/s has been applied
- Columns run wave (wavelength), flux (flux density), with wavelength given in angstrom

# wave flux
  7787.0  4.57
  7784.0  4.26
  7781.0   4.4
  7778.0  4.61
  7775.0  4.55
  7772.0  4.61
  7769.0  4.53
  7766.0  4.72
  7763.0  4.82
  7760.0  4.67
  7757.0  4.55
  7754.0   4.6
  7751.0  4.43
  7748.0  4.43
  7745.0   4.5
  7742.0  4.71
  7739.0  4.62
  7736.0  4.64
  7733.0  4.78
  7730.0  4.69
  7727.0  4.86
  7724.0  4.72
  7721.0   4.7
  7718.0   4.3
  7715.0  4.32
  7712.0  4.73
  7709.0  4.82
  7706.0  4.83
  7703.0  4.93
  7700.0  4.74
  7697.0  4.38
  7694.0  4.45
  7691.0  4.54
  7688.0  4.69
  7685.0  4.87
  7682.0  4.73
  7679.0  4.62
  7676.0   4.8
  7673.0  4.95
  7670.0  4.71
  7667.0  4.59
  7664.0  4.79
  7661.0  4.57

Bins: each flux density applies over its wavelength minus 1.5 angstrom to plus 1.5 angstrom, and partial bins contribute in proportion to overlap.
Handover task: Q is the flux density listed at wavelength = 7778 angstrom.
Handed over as 4.61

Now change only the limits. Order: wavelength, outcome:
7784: 4.26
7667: 4.59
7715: 4.32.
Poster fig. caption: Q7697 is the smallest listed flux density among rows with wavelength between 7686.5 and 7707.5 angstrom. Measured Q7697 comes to 4.38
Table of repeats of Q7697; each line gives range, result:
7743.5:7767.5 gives 4.43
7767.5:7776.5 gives 4.53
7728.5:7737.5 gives 4.64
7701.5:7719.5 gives 4.3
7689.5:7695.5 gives 4.45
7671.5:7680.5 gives 4.62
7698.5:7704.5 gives 4.74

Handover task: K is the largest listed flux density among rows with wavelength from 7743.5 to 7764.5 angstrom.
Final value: 4.82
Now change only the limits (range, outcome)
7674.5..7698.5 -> 4.87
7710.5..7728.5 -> 4.86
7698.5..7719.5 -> 4.93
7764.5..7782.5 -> 4.72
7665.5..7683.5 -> 4.95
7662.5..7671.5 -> 4.79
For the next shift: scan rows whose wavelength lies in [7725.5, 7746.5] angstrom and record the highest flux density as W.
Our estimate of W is 4.86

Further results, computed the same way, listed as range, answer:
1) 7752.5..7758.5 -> 4.6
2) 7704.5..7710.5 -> 4.83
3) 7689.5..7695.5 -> 4.54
